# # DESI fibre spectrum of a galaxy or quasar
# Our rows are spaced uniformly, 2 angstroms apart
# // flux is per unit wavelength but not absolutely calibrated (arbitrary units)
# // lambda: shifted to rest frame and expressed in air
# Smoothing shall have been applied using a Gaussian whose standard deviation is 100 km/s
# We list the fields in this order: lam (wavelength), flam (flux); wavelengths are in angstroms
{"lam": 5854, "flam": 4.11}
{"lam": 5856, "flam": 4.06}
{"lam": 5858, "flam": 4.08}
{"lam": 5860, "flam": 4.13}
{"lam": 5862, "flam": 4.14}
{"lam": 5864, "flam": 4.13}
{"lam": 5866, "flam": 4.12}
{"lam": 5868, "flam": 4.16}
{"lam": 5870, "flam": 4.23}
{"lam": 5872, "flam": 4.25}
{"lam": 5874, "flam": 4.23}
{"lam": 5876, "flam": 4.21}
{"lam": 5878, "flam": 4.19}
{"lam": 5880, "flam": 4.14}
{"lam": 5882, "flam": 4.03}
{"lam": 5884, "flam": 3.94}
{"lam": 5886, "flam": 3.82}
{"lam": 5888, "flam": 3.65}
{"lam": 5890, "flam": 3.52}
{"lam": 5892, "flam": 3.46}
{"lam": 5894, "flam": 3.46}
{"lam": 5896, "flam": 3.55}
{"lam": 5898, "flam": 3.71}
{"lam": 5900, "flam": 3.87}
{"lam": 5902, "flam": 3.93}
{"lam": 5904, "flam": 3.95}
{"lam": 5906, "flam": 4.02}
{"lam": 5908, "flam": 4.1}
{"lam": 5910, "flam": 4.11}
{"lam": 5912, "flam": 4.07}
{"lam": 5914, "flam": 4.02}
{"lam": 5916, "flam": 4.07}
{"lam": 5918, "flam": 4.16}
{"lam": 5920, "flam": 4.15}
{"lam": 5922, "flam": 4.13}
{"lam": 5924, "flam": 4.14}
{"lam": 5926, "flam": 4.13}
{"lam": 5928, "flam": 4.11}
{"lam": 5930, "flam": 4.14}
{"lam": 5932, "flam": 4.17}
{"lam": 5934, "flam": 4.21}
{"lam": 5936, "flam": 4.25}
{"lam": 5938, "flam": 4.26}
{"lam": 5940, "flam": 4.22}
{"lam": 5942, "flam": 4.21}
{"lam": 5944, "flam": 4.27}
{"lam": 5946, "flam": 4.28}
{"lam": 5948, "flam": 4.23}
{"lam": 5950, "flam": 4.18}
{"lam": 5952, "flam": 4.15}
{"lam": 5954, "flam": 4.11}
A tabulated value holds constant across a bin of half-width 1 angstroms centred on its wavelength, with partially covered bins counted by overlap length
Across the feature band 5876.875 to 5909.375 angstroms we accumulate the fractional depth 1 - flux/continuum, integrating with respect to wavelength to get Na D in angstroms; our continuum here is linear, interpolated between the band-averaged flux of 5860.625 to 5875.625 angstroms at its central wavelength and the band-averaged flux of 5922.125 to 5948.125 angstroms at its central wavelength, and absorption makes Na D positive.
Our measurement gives 2.7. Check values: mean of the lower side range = 4.18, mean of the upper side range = 4.2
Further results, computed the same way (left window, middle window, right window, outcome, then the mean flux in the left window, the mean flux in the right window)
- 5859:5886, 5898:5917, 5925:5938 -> 0.7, 4.13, 4.18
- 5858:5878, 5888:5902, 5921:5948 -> 1.9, 4.17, 4.2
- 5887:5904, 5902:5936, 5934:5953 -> -1.4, 3.66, 4.23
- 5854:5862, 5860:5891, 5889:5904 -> -1.2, 4.1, 3.66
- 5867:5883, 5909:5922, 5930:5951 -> 0.3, 4.18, 4.22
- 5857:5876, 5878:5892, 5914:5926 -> 1.0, 4.17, 4.12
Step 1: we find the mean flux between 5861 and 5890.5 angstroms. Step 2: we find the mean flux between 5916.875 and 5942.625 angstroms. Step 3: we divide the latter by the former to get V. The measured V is 1.0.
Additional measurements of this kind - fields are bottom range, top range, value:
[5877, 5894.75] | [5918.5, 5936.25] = 1.09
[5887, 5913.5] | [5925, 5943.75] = 1.10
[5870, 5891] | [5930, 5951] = 1.05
